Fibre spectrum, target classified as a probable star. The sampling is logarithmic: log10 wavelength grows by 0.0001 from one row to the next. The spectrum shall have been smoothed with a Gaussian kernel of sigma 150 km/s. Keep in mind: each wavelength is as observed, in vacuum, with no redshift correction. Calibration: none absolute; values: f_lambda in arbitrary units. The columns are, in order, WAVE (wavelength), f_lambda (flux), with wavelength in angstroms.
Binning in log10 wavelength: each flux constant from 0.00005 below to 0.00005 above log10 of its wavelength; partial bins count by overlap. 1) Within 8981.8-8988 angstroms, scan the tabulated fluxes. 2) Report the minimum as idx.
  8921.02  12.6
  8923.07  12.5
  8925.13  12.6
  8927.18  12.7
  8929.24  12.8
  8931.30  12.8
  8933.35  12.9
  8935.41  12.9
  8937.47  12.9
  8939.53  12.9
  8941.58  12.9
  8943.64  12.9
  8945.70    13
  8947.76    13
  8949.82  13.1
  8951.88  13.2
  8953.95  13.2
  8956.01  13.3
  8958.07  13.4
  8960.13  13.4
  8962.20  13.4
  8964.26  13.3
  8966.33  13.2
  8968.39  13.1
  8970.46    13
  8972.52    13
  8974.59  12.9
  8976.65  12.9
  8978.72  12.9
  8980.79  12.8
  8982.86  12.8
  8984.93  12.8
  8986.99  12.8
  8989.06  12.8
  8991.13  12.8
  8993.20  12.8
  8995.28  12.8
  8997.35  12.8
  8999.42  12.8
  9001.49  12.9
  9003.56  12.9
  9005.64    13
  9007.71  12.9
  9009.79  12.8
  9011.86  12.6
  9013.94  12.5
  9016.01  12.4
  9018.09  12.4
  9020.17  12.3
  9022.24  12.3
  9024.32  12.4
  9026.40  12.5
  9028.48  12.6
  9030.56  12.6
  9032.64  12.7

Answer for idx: 12.8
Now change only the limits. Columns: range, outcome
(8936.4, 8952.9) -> 12.9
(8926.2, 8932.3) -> 12.7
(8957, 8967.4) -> 13.2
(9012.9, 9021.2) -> 12.3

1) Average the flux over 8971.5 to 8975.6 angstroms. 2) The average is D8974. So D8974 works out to 12.9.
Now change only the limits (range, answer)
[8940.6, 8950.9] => 13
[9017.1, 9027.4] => 12.4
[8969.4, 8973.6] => 13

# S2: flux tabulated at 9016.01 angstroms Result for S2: 12.4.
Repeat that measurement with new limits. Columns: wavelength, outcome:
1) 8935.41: 12.9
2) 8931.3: 12.8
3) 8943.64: 12.9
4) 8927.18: 12.7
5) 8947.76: 13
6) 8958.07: 13.4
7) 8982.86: 12.8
